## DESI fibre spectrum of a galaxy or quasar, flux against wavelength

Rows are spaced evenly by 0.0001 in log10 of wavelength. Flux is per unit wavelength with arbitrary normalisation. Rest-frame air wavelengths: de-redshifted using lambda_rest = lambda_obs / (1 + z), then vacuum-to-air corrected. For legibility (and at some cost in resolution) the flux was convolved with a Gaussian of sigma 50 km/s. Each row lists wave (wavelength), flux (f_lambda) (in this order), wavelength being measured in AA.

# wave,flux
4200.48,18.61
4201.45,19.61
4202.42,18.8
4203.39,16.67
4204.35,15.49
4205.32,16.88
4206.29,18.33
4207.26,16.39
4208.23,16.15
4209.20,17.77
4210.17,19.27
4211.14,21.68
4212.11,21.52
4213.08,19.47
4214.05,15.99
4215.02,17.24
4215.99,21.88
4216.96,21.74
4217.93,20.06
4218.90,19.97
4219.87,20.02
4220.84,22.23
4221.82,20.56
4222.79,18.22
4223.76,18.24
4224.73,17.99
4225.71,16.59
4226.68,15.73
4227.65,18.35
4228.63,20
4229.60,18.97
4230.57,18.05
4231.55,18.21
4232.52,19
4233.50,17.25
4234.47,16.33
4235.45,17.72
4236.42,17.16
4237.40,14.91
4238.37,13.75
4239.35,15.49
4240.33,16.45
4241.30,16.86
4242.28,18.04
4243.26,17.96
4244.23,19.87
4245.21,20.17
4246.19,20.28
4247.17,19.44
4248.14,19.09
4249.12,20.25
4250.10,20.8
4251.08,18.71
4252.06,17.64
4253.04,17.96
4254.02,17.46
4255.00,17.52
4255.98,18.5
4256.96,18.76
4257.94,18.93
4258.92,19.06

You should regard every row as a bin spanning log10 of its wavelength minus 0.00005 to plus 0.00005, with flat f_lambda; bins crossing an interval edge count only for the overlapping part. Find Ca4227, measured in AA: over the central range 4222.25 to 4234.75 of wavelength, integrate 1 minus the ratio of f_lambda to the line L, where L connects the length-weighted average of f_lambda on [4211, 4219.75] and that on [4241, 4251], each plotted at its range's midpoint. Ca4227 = 1.07 AA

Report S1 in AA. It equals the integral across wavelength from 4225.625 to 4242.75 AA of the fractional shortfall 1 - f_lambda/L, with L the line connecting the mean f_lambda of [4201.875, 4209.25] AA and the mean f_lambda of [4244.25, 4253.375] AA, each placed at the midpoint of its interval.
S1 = 1.31 AA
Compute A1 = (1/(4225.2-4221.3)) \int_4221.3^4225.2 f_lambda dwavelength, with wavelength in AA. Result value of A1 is 18.8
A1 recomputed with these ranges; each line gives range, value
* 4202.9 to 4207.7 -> 16.8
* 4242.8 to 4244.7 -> 19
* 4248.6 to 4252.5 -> 19.3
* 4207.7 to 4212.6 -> 19.2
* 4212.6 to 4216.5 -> 18.7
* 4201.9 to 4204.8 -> 17.1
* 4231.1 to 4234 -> 18.2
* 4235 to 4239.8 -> 15.8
